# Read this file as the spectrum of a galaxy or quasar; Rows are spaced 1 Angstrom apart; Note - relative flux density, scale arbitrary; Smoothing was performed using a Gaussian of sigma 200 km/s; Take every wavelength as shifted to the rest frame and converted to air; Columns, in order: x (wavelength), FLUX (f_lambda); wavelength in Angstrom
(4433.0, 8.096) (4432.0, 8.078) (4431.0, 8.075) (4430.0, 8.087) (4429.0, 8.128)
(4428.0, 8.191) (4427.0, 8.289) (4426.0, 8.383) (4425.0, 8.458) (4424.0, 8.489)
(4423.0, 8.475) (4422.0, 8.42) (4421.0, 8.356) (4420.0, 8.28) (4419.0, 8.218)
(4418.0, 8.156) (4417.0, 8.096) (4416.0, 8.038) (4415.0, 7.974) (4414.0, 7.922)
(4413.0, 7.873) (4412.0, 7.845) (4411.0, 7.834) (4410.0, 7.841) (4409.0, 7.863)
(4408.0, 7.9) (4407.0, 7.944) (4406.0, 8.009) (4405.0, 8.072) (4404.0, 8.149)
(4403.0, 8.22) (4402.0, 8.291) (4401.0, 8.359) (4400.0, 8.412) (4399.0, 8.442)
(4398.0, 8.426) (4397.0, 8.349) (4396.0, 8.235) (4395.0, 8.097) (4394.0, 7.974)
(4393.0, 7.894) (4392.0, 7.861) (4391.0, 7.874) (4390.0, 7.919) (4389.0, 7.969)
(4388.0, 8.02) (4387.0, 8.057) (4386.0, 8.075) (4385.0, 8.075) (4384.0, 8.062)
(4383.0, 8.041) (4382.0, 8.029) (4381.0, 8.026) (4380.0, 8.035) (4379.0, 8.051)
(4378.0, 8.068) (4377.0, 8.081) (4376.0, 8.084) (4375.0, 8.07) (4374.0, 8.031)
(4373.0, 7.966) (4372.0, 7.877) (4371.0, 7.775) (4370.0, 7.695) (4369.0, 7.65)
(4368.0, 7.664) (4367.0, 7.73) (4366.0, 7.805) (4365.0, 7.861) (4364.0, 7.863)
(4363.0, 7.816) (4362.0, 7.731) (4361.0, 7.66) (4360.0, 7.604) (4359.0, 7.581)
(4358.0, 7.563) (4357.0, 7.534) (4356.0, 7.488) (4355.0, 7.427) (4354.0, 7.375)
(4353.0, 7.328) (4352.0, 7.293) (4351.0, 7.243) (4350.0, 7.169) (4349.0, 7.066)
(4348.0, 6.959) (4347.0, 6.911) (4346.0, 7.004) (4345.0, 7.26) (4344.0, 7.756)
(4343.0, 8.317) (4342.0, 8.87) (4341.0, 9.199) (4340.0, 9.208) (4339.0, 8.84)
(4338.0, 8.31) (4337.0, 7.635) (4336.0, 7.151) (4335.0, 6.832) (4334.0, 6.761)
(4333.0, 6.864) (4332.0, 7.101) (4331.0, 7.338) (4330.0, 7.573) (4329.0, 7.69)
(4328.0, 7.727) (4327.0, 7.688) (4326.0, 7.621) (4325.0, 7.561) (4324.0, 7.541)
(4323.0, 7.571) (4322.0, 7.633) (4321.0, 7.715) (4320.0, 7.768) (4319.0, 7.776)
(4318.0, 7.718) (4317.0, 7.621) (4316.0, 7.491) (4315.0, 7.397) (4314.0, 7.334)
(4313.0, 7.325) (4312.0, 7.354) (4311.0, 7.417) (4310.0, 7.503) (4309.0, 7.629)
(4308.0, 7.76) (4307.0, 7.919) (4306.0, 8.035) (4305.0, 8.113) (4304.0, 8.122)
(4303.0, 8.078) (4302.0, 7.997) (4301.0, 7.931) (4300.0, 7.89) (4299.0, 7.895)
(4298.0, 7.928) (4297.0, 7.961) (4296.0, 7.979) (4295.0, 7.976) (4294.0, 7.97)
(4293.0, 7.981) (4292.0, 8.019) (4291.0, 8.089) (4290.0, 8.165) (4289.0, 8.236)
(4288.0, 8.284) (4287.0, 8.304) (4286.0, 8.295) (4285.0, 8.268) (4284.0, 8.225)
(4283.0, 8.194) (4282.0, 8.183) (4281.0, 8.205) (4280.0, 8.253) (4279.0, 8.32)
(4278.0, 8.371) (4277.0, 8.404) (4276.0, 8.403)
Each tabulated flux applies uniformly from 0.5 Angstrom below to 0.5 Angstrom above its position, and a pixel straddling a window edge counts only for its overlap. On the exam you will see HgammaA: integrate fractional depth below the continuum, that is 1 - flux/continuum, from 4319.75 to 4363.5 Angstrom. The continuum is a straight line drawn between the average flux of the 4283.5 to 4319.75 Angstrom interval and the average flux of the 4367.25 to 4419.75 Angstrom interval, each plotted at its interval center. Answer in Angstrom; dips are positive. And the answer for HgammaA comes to 1.9 Angstrom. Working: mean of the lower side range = 7.89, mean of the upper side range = 8.03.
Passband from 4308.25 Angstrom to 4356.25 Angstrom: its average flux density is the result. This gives 7.57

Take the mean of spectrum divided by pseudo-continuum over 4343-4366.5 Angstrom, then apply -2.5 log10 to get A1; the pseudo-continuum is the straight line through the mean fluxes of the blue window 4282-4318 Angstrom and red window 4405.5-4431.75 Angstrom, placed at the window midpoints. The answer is 0.076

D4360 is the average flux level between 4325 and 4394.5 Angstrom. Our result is 7.75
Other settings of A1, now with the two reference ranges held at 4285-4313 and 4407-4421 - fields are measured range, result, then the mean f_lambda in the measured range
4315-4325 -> 0.046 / 7.63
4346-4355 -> 0.115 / 7.17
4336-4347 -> -0.022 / 8.13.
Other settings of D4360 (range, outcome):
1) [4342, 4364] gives 7.48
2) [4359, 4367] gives 7.75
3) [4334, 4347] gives 7.94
